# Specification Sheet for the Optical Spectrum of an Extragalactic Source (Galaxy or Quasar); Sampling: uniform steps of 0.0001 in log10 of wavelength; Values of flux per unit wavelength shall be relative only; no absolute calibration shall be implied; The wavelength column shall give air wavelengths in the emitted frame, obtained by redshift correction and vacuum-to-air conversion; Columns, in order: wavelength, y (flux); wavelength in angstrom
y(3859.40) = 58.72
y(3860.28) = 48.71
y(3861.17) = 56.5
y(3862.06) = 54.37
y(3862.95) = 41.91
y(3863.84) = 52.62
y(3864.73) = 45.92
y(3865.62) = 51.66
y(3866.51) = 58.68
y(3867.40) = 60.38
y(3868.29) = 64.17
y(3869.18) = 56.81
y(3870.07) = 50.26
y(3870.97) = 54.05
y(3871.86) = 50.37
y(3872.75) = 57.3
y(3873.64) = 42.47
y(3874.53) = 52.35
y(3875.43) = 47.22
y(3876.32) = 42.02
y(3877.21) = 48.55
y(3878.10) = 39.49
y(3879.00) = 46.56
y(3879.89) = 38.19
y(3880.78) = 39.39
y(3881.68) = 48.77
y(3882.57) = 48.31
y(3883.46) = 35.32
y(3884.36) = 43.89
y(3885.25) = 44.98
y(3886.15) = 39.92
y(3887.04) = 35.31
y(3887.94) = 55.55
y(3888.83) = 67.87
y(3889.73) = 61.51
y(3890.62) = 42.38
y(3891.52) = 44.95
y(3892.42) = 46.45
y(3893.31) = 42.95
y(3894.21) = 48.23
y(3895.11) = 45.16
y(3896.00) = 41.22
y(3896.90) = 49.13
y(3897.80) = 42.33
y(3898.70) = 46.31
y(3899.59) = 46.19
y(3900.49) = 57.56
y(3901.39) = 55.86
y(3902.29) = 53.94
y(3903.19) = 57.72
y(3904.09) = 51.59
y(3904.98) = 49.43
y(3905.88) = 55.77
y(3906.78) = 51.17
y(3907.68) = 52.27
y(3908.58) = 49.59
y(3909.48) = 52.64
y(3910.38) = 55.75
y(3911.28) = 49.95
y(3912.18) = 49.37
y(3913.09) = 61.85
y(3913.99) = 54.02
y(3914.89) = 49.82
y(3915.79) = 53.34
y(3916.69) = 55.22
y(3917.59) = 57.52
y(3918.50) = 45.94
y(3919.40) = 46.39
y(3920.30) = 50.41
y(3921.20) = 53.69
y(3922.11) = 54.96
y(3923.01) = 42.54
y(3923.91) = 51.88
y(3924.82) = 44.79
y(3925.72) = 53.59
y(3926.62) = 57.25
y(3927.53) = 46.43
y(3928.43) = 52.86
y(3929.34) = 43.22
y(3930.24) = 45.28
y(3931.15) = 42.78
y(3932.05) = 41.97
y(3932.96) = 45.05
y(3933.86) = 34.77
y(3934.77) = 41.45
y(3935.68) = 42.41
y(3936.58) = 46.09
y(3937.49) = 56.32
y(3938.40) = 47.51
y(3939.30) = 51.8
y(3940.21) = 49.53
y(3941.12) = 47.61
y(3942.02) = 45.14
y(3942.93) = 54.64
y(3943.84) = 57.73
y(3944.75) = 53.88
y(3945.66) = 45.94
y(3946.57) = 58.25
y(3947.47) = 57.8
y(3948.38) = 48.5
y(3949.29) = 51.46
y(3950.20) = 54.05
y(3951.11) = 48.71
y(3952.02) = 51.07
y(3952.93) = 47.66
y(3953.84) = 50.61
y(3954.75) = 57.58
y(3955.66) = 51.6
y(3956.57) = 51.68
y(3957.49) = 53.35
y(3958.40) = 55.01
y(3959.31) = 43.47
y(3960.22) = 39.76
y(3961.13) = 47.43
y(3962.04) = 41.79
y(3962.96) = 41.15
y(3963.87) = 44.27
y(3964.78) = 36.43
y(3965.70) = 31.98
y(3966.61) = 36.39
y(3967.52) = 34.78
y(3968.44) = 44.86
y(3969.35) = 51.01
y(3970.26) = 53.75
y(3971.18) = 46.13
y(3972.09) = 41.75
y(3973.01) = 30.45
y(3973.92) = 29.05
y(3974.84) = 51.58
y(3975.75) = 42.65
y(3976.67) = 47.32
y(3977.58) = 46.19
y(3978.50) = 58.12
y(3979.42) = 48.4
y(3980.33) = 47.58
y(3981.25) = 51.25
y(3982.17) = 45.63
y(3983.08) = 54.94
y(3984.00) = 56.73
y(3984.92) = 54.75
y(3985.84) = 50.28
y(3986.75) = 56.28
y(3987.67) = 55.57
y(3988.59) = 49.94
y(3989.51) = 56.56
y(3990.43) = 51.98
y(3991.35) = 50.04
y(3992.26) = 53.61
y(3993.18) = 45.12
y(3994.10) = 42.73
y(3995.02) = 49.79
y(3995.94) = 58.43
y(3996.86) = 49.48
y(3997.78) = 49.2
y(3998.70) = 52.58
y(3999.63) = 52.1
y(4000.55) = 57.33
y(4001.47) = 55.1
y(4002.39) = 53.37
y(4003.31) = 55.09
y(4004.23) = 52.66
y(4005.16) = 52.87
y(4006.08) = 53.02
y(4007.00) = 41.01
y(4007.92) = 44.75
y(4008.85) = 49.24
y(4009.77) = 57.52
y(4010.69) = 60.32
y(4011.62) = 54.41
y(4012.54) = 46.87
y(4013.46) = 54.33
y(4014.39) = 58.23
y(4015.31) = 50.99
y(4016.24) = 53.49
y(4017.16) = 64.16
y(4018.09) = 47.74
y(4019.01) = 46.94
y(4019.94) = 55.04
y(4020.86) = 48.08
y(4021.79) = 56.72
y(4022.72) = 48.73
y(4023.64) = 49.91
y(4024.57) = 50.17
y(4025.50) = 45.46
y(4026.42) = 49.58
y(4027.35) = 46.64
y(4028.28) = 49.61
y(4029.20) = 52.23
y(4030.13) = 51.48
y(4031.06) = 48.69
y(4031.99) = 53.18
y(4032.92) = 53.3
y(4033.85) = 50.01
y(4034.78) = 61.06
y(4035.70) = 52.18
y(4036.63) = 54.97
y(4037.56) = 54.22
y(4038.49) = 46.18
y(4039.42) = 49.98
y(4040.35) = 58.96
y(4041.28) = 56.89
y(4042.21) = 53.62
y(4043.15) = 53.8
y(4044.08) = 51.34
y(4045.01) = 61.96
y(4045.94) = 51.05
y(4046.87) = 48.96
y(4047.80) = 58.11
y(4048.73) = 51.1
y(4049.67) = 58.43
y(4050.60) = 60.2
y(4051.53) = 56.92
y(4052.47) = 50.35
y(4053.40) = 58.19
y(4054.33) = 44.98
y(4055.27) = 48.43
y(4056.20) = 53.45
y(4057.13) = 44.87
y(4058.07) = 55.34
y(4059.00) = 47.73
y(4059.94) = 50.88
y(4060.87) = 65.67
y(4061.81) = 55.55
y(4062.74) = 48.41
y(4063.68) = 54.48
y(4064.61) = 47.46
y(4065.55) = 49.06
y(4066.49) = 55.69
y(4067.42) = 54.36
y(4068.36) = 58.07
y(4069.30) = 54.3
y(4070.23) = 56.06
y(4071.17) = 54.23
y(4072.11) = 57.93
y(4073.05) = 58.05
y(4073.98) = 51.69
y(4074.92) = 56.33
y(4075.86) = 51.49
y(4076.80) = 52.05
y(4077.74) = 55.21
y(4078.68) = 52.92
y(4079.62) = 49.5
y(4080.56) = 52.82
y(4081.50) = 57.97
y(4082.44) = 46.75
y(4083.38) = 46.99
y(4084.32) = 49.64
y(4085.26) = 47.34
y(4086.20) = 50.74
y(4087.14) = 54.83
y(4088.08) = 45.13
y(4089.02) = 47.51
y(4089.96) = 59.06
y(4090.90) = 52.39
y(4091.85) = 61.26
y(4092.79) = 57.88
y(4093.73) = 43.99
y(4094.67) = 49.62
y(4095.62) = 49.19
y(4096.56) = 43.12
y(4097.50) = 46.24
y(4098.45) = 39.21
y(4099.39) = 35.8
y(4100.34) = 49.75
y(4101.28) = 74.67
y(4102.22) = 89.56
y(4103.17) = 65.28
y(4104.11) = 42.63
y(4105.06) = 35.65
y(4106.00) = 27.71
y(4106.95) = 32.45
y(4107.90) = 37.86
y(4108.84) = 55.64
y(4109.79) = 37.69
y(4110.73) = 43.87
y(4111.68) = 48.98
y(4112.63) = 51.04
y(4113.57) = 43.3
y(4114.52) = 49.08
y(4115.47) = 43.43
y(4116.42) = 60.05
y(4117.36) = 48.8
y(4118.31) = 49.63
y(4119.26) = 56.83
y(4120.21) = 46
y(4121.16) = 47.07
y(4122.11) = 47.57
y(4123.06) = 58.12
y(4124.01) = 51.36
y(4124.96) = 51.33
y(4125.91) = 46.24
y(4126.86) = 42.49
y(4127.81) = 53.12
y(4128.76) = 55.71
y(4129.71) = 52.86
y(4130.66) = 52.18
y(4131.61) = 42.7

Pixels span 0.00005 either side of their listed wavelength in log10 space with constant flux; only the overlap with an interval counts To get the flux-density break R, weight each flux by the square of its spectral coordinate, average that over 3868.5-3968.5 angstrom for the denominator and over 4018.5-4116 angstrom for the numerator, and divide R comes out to 1.14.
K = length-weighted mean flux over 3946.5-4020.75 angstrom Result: 49.7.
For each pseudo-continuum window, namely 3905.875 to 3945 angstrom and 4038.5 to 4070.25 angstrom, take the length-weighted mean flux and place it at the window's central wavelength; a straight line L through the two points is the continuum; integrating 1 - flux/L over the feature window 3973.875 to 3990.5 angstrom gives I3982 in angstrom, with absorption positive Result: 0.2 angstrom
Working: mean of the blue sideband 49.8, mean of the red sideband 53.5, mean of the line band 50.7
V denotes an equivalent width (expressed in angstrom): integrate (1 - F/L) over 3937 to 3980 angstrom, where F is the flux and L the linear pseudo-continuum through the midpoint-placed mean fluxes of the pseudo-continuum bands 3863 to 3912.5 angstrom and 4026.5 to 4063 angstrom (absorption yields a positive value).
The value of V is 2.9 angstrom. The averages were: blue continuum 49.4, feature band 47.6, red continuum 53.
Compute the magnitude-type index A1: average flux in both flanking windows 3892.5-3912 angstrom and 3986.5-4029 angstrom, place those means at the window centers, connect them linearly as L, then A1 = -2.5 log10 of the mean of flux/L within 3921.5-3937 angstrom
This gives 0.09 mag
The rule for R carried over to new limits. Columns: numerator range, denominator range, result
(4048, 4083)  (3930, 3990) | 1.18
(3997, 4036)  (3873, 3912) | 1.15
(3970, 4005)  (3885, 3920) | 1.04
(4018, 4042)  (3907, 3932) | 1.07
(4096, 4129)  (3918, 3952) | 1.09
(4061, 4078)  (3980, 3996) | 1.09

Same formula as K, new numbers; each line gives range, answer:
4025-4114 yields 51.6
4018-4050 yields 52.2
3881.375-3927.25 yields 50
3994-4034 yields 51.7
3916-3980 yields 47.6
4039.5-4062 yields 53.9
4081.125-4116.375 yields 49.1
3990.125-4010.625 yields 51.4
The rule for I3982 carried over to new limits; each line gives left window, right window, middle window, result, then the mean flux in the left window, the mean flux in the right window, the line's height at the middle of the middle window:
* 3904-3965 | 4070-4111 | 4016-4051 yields -1.7 angstrom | 49.7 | 50.6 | 50.2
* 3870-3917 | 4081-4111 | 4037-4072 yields -3.0 angstrom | 49.1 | 49.3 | 49.3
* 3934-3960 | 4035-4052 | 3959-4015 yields 3.7 angstrom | 50.4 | 54.5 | 52.1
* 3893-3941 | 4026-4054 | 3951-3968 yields 1.8 angstrom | 49.5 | 53.4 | 50.9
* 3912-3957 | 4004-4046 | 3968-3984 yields 1.3 angstrom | 50.1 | 52.3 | 51.1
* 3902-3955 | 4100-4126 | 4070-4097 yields -1.2 angstrom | 50.5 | 49.8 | 49.9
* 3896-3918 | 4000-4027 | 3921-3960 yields 2.0 angstrom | 52.2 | 52.2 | 52.2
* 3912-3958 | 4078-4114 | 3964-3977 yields 2.3 angstrom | 50.1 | 49.4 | 50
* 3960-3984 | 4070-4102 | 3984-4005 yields -3.0 angstrom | 44.3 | 51.9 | 45.8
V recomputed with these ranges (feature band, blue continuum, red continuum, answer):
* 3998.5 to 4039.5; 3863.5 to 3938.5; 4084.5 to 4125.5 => -2.2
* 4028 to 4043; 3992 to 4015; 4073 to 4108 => -0.4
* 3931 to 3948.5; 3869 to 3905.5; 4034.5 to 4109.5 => 0.2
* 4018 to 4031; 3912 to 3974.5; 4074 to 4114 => -0.3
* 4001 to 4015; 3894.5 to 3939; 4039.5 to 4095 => -0.2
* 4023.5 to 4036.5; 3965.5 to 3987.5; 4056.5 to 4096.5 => -0.3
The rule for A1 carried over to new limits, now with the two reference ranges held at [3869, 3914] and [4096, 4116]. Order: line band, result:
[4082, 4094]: -0.08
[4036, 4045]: -0.13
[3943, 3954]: -0.08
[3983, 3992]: -0.12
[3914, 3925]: -0.05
